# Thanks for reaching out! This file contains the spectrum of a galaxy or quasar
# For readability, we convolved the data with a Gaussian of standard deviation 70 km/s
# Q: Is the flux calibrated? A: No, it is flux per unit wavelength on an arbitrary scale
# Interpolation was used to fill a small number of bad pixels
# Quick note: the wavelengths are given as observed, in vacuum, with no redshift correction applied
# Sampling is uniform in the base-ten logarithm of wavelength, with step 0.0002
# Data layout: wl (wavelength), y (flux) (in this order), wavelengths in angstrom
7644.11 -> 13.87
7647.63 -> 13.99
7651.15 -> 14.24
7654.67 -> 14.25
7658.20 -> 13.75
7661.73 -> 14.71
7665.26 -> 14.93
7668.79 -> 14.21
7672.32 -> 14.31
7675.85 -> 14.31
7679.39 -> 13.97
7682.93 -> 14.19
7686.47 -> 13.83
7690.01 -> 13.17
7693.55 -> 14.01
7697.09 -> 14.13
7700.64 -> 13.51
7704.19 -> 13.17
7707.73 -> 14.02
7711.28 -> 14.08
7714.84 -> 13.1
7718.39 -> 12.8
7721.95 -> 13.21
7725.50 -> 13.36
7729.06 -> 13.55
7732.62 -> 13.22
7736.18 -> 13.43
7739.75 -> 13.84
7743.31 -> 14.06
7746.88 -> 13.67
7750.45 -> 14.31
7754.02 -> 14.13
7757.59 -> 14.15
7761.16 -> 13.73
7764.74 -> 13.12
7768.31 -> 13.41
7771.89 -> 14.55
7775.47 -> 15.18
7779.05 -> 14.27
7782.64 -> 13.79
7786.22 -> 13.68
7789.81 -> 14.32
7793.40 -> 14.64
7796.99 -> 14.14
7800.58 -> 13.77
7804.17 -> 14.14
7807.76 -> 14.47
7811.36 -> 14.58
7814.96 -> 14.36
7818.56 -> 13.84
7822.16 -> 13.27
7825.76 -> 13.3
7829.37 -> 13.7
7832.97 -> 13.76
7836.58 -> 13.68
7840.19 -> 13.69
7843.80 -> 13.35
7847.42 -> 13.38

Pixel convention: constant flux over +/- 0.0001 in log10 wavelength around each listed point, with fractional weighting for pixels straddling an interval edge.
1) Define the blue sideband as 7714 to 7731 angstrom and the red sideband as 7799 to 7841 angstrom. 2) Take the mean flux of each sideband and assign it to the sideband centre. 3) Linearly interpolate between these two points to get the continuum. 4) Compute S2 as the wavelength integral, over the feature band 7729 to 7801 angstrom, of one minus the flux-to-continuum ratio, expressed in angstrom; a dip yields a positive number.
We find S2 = -2.4 angstrom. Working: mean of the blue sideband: 13.2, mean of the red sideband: 13.9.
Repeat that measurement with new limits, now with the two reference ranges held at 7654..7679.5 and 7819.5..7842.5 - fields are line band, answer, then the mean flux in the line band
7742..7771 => 0.2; 13.8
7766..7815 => -1.6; 14.2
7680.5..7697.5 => 0.4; 13.9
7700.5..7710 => 0.4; 13.6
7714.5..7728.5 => 0.9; 13.2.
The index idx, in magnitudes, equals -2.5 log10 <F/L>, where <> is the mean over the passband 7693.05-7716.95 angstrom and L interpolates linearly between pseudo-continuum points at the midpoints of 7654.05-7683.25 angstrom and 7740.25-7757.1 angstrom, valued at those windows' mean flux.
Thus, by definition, 0.04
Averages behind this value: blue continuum 14.3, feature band 13.7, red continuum 14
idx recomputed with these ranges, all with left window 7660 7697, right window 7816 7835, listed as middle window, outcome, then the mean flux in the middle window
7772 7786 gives -0.04 mag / 14.3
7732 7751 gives 0.01 mag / 13.7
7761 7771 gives 0.03 mag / 13.5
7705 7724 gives 0.05 mag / 13.4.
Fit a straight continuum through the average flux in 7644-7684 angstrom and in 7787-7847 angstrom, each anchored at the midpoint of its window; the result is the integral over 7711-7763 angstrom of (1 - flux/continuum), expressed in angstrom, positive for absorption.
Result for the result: 1.7 angstrom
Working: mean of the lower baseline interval 14.2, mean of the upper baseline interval 13.9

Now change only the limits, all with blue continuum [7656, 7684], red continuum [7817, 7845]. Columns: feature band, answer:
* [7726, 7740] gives 0.55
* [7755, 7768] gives 0.21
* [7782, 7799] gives -0.46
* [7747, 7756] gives -0.12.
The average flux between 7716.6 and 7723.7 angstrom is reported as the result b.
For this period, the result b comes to 13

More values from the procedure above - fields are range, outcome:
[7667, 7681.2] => 14.2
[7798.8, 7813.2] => 14.2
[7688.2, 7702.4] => 13.7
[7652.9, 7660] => 14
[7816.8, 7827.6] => 13.5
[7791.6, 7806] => 14.2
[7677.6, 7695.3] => 13.8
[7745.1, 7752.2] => 14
